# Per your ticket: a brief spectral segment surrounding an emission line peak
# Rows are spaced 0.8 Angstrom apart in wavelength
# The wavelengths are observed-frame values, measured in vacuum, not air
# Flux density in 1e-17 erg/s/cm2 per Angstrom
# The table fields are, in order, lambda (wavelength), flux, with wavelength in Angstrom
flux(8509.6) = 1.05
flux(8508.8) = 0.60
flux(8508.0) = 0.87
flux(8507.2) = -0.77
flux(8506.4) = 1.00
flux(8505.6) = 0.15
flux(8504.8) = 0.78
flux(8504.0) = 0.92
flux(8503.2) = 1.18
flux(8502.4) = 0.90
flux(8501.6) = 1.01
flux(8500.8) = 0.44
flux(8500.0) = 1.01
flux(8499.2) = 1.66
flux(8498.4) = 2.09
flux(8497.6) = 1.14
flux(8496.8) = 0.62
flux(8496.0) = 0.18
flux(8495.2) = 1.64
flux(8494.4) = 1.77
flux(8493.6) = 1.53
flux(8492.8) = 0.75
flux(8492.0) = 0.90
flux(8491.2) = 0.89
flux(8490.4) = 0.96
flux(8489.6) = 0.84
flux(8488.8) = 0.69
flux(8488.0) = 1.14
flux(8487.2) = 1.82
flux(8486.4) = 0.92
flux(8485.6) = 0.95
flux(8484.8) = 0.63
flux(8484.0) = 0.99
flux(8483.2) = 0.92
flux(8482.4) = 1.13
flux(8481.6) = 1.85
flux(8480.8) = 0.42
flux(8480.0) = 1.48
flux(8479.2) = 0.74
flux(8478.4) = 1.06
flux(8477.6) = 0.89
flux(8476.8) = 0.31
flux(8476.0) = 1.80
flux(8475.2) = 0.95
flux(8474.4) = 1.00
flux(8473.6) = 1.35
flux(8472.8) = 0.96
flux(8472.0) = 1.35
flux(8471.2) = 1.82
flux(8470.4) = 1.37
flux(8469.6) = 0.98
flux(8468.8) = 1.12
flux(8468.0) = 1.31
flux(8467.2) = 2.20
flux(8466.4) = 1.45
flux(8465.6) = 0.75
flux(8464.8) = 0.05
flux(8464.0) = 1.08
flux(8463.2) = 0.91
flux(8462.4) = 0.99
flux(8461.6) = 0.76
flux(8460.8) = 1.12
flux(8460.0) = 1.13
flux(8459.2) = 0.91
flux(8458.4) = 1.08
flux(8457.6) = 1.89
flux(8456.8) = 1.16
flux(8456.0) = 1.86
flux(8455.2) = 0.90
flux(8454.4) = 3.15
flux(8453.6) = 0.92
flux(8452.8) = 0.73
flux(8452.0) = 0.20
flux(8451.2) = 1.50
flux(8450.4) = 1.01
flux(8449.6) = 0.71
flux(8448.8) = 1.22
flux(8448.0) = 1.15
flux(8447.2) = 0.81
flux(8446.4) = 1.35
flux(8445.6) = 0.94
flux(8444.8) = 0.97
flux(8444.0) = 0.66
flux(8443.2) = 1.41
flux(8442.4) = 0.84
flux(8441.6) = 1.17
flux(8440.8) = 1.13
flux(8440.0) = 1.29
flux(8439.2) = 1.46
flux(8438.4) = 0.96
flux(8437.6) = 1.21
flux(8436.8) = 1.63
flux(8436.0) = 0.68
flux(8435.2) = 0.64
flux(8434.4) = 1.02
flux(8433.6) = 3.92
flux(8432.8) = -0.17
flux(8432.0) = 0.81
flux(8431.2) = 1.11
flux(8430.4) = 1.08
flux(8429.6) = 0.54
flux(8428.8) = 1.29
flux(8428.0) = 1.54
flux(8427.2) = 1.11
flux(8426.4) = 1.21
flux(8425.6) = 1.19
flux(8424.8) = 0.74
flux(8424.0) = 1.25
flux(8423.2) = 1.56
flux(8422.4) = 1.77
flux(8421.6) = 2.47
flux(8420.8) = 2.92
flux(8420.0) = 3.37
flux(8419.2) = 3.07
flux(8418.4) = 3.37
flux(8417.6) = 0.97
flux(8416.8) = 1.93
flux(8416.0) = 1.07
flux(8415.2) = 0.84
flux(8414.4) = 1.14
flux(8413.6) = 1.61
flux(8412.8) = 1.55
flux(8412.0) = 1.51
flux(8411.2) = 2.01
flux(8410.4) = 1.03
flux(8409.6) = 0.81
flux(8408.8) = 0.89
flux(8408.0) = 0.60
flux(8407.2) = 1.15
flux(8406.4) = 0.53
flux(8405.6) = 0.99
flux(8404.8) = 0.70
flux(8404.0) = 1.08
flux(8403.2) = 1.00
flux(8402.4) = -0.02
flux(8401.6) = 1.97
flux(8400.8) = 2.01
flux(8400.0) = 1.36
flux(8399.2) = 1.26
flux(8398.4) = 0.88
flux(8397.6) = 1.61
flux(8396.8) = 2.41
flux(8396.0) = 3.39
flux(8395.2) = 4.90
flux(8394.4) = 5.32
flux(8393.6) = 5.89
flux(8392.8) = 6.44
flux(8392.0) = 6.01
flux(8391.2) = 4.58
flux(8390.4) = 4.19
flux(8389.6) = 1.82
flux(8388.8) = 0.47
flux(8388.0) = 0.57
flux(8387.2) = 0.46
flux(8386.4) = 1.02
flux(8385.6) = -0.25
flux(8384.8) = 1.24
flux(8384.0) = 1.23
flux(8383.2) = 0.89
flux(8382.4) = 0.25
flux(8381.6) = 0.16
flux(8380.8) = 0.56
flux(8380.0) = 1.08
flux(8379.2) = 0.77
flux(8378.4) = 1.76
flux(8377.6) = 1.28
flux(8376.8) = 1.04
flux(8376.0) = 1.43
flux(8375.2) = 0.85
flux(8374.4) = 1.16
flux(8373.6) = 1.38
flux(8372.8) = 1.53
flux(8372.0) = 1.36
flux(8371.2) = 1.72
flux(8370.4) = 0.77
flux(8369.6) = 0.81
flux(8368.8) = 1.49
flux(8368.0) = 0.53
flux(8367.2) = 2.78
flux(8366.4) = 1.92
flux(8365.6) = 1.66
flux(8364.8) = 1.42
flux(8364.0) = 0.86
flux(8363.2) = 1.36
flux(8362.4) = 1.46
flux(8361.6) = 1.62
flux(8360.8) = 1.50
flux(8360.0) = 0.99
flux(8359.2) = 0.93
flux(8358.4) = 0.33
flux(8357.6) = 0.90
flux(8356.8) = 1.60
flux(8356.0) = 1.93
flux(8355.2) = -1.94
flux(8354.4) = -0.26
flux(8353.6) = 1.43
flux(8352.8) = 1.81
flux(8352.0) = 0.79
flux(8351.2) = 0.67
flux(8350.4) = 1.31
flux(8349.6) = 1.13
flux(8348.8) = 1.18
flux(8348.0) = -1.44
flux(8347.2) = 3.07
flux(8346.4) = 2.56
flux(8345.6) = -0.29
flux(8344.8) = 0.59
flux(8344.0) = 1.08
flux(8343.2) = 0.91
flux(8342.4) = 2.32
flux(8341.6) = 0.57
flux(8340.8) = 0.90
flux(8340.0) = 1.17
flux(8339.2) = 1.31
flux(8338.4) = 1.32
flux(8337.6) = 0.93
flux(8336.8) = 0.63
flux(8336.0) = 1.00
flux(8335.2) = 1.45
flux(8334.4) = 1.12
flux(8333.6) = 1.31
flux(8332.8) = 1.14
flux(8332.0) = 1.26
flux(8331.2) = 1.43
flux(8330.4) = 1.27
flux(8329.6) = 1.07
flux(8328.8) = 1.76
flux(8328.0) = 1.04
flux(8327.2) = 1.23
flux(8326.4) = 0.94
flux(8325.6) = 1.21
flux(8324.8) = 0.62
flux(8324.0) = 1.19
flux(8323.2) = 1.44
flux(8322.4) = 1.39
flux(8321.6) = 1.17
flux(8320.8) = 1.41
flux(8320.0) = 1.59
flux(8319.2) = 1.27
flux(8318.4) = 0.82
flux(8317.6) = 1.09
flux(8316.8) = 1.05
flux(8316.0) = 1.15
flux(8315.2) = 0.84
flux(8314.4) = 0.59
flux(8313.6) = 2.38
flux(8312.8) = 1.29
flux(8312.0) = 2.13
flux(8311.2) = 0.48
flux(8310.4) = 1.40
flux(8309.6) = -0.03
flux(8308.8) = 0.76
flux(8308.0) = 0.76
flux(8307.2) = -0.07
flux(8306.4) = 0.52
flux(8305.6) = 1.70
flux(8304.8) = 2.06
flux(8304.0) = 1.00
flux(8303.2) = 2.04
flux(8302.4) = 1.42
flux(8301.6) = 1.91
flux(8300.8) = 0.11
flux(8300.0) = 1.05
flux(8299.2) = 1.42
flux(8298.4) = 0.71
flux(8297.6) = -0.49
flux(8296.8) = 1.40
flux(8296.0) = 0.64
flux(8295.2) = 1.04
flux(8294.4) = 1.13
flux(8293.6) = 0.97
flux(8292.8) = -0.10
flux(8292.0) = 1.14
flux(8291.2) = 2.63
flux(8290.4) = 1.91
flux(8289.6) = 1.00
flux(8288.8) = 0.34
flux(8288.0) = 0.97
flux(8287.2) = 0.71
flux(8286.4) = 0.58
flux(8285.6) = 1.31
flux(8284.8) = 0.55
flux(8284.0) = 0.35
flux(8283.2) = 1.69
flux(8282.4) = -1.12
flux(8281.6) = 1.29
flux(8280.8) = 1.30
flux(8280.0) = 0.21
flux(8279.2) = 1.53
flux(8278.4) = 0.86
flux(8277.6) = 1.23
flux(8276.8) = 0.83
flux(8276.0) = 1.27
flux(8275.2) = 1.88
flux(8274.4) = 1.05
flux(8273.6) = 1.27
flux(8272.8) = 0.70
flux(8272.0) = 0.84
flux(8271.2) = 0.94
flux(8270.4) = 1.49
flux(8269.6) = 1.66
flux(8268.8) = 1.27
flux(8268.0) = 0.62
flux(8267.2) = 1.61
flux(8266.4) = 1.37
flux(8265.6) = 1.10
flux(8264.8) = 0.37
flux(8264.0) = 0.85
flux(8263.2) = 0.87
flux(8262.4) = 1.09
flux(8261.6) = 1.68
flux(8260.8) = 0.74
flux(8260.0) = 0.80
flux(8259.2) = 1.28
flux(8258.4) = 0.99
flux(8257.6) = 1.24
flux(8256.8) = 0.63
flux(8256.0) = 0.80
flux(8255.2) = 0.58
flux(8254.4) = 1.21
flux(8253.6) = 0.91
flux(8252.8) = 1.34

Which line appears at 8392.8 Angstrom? H-alpha 6563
